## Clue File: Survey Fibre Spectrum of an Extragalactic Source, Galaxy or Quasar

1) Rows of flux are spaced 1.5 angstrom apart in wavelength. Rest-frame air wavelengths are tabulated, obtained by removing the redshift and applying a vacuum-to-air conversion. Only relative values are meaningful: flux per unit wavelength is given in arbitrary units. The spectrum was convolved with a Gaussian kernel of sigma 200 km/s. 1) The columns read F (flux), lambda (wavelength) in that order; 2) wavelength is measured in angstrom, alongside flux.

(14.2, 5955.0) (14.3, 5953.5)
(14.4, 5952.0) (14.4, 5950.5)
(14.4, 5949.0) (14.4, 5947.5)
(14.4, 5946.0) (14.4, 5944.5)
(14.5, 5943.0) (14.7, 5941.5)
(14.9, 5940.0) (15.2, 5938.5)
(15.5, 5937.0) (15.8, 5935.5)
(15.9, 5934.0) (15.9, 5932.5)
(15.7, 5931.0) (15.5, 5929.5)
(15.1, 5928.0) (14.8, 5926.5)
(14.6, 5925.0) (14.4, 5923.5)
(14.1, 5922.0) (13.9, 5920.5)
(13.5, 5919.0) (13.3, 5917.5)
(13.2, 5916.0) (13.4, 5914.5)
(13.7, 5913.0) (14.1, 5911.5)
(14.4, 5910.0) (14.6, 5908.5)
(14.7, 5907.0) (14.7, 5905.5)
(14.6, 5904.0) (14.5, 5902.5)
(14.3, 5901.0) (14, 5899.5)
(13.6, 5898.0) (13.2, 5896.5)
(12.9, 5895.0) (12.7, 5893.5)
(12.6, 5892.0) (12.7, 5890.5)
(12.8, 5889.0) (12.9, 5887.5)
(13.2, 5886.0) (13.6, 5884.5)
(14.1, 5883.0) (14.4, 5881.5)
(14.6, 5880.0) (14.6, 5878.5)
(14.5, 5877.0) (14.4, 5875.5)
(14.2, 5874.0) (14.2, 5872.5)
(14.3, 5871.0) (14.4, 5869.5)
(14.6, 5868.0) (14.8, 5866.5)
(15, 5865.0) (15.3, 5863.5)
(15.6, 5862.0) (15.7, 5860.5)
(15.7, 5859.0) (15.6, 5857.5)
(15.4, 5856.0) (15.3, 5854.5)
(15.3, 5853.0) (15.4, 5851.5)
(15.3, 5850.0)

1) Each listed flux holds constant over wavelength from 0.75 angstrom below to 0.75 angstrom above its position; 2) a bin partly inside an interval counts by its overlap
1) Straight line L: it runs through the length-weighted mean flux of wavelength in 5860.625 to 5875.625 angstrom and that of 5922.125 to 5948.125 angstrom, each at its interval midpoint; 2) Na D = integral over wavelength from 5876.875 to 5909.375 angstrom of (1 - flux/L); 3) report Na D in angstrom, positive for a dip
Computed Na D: 2.3 angstrom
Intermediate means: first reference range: 14.7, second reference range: 15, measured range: 13.8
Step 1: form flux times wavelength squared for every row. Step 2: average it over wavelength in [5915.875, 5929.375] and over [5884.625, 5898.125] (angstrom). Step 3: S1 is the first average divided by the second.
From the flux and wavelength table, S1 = 1.11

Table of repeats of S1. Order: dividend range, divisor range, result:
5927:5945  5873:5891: 1.12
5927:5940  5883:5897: 1.21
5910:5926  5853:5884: 0.95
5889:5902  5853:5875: 0.89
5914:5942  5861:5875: 1.02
